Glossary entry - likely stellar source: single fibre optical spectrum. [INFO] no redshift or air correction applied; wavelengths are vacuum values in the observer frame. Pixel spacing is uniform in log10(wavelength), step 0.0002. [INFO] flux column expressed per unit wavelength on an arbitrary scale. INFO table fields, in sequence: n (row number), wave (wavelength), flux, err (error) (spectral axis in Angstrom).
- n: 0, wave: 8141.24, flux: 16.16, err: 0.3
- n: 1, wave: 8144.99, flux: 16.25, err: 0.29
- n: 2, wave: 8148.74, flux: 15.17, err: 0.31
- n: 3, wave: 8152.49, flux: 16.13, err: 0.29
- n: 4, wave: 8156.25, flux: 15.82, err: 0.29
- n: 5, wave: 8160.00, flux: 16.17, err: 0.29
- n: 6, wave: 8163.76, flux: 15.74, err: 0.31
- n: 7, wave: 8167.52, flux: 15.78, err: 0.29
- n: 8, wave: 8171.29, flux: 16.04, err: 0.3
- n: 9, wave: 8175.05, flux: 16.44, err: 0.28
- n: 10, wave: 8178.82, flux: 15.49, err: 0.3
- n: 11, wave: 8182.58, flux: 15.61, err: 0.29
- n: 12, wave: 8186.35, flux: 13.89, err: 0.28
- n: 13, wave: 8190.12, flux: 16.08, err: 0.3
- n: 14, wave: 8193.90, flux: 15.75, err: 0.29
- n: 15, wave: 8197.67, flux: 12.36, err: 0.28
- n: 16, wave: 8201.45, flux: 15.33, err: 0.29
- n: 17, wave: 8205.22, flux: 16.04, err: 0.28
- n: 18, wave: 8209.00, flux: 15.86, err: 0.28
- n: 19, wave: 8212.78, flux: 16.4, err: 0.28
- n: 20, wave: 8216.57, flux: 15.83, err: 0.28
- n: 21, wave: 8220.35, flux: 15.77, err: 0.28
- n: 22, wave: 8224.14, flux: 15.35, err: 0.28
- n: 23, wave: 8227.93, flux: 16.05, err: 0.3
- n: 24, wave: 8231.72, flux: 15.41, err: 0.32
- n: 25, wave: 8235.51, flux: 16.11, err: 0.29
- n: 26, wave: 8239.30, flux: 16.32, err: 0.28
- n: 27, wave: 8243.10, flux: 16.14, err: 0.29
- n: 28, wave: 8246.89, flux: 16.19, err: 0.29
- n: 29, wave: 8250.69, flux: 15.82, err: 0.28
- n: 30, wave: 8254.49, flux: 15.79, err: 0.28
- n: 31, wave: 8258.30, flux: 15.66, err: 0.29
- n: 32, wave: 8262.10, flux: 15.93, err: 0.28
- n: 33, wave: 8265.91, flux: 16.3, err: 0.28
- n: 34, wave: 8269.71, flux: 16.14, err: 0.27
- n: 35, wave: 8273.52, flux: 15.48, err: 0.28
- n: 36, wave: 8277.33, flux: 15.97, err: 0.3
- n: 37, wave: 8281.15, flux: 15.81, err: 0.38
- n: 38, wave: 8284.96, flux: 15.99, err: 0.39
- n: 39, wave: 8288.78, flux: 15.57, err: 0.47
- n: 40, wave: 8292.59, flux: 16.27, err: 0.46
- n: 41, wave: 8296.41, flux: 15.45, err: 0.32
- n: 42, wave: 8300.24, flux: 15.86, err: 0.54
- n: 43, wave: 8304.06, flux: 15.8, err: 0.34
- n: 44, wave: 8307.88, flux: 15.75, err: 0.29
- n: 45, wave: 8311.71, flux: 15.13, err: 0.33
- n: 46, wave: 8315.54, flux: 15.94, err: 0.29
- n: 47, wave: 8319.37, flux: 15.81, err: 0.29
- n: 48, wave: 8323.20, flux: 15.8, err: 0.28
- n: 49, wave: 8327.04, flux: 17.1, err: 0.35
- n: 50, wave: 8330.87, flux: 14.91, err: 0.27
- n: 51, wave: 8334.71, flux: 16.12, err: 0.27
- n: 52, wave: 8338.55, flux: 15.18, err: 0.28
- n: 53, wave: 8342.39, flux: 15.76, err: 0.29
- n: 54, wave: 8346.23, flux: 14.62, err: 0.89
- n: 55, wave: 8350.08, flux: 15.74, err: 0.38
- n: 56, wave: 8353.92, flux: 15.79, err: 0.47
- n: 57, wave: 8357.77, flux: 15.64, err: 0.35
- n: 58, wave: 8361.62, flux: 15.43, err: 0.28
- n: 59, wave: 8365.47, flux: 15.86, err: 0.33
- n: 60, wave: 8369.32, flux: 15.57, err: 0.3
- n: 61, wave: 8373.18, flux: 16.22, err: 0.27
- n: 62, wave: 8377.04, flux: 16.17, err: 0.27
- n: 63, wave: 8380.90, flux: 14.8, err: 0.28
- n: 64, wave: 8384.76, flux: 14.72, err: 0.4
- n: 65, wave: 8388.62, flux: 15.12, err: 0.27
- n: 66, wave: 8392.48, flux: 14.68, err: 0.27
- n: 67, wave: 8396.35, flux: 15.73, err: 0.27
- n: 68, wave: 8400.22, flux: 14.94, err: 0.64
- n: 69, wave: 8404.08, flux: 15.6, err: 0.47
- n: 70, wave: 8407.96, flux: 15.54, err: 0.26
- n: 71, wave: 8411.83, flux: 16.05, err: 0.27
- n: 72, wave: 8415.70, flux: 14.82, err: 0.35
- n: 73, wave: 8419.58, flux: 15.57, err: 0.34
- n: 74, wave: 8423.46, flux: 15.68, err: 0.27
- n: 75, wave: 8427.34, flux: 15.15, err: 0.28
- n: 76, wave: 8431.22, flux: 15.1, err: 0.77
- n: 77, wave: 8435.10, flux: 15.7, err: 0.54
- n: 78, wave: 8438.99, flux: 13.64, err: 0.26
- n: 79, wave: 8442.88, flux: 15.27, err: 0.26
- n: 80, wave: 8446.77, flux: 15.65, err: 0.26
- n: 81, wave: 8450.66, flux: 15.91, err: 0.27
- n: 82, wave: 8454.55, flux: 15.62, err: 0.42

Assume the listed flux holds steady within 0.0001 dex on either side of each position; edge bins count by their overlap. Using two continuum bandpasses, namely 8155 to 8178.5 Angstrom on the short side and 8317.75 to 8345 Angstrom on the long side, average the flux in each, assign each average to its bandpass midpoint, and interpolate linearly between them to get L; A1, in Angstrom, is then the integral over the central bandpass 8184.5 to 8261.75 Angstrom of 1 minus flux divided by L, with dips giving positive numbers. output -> 1.4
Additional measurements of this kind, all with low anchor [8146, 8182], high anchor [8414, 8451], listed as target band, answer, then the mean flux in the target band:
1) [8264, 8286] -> -0.49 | 15.9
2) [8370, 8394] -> 0.05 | 15.3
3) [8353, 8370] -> -0.29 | 15.7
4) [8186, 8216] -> 0.89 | 15.3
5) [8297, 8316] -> -0.17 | 15.7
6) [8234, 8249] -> -0.48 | 16.2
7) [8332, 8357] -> -0.14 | 15.5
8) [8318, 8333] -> -0.42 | 15.9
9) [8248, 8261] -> -0.12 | 15.8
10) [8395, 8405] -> -0.06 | 15.4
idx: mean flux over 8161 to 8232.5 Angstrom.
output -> 15.5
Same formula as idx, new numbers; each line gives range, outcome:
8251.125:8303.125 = 15.9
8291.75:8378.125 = 15.7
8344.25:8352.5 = 15.2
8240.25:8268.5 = 16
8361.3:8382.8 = 15.7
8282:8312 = 15.8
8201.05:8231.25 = 15.8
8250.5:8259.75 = 15.7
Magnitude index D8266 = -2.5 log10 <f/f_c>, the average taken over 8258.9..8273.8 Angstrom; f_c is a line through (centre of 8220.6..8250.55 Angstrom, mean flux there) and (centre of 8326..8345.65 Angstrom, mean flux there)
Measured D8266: -0.01 mag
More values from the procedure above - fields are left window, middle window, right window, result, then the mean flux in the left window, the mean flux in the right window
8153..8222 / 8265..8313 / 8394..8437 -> -0.02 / 15.6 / 15.4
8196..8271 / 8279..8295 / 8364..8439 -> -0.02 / 15.7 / 15.4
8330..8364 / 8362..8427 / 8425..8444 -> -0.02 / 15.5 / 15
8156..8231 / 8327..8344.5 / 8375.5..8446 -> -0.02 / 15.6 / 15.2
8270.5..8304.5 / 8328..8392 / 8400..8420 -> 0.01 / 15.8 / 15.5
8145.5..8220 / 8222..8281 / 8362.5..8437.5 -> -0.03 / 15.6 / 15.4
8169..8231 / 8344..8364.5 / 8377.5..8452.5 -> -0.01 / 15.5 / 15.3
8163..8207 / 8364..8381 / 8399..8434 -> -0.03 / 15.4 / 15.4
